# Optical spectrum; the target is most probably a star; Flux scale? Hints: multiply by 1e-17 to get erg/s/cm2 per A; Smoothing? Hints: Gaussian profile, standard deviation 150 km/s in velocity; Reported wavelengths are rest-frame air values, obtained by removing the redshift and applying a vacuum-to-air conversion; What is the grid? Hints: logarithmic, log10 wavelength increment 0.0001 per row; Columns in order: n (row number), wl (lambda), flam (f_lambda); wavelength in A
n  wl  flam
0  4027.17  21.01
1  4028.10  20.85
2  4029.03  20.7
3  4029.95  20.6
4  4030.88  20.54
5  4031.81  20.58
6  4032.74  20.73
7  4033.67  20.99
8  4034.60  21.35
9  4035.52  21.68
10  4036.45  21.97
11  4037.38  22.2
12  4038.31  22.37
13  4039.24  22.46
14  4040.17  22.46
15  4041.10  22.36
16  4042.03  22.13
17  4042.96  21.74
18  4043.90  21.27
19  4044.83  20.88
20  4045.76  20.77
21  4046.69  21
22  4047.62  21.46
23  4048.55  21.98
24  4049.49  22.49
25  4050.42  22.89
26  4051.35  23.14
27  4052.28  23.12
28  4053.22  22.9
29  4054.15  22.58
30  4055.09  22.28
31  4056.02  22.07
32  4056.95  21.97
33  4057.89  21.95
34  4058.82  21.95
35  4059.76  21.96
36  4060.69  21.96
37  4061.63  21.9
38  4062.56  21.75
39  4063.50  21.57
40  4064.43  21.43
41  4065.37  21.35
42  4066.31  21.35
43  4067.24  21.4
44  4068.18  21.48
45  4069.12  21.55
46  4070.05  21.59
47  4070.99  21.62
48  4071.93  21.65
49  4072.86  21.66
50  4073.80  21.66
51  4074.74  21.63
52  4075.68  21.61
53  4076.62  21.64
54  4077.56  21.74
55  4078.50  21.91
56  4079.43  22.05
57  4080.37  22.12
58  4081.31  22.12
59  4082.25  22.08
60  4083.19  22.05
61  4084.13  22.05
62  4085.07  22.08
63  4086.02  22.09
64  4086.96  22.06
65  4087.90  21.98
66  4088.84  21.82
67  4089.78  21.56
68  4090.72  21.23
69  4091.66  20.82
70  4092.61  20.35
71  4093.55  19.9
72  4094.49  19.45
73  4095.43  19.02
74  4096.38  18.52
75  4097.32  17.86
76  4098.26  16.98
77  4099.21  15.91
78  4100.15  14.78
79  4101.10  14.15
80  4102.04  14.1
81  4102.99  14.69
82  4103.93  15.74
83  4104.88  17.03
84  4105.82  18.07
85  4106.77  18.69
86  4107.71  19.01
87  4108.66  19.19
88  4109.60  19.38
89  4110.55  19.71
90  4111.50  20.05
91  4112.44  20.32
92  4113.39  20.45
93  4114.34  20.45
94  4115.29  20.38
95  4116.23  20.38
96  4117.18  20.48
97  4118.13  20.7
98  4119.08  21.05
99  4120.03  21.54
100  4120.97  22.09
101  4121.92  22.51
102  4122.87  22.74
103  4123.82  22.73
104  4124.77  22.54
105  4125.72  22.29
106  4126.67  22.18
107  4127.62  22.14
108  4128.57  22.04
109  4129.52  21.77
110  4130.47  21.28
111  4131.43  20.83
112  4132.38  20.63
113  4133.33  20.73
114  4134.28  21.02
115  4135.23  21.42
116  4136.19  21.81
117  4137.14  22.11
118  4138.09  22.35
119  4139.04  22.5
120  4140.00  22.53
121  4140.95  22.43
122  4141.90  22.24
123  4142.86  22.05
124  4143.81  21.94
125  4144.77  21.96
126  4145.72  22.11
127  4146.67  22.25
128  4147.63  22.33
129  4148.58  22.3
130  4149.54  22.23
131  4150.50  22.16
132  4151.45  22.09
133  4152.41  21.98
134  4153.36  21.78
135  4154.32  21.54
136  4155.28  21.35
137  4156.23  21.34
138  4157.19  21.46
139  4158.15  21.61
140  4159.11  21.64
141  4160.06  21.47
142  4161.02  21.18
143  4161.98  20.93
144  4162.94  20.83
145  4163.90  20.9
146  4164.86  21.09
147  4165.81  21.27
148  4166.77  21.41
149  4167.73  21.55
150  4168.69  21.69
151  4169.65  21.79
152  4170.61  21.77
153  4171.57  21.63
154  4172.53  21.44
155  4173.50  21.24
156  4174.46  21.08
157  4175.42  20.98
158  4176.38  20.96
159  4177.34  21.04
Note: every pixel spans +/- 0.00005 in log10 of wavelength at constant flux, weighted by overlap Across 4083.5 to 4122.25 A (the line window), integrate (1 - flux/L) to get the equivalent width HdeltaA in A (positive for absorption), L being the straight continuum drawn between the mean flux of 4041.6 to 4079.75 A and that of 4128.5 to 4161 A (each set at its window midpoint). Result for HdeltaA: 4.1 A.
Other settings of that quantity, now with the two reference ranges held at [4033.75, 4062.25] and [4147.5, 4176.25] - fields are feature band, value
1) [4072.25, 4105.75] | 3.02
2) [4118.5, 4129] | -0.23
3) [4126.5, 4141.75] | -0.07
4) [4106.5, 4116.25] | 0.87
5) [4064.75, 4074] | 0.17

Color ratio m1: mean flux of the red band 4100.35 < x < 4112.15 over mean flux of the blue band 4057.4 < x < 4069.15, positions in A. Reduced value 0.81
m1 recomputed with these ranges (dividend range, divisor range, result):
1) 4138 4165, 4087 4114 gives 1.17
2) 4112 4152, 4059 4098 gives 1.02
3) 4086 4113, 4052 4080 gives 0.86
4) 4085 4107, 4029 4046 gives 0.87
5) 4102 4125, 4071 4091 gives 0.91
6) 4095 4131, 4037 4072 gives 0.89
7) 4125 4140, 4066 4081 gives 1.00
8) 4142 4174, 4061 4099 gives 1.02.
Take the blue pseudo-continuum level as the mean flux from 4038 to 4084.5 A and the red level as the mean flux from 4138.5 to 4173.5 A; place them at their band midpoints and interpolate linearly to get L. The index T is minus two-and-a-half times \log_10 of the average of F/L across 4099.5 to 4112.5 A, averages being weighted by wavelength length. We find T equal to 0.25 mag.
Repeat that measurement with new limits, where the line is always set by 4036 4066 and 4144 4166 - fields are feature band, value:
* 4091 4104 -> 0.25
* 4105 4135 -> 0.05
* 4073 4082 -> 0.00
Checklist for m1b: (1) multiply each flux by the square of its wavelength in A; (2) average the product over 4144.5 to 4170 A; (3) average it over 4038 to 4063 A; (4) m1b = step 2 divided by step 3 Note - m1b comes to 1.0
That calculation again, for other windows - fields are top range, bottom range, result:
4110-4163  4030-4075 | 1.03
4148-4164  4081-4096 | 1.05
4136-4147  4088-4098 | 1.13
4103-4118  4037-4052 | 0.90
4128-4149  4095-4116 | 1.24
